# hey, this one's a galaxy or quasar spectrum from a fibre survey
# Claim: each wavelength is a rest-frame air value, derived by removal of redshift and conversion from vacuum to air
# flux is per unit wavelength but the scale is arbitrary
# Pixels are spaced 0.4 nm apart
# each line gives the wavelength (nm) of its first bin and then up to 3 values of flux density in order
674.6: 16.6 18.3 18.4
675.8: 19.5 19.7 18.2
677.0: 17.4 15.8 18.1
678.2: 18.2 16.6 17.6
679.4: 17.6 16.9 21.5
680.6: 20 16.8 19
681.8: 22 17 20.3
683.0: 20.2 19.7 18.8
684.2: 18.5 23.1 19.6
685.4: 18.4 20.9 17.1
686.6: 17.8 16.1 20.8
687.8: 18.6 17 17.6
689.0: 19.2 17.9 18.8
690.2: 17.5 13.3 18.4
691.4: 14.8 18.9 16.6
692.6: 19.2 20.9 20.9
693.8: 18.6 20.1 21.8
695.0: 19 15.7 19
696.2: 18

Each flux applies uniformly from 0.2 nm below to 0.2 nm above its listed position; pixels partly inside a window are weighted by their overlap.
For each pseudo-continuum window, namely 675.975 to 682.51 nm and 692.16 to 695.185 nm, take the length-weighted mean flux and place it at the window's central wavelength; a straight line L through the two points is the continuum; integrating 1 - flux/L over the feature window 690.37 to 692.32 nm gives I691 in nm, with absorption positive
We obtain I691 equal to 0.31 nm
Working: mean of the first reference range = 18.3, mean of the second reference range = 19.8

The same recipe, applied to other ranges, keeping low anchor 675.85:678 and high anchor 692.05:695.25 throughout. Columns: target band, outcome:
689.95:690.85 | 0.17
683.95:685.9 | -0.13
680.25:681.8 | -0.08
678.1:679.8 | 0.07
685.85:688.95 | 0.15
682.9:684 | -0.05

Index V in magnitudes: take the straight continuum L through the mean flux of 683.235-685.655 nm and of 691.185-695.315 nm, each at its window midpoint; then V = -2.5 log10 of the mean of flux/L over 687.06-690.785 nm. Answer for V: 0.09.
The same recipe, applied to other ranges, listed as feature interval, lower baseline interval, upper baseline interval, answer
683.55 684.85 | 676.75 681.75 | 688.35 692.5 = -0.13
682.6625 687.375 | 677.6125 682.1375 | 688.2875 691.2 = -0.07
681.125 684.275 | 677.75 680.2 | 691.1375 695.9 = -0.08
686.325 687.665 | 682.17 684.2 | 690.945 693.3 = 0.04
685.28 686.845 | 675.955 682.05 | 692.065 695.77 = 0.02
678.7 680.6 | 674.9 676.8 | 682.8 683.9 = 0.04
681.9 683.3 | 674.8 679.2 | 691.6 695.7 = -0.06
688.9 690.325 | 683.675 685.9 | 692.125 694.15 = 0.07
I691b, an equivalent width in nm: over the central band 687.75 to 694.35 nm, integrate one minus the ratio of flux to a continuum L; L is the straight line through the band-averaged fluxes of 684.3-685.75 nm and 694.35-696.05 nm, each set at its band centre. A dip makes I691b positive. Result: 0.45 nm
